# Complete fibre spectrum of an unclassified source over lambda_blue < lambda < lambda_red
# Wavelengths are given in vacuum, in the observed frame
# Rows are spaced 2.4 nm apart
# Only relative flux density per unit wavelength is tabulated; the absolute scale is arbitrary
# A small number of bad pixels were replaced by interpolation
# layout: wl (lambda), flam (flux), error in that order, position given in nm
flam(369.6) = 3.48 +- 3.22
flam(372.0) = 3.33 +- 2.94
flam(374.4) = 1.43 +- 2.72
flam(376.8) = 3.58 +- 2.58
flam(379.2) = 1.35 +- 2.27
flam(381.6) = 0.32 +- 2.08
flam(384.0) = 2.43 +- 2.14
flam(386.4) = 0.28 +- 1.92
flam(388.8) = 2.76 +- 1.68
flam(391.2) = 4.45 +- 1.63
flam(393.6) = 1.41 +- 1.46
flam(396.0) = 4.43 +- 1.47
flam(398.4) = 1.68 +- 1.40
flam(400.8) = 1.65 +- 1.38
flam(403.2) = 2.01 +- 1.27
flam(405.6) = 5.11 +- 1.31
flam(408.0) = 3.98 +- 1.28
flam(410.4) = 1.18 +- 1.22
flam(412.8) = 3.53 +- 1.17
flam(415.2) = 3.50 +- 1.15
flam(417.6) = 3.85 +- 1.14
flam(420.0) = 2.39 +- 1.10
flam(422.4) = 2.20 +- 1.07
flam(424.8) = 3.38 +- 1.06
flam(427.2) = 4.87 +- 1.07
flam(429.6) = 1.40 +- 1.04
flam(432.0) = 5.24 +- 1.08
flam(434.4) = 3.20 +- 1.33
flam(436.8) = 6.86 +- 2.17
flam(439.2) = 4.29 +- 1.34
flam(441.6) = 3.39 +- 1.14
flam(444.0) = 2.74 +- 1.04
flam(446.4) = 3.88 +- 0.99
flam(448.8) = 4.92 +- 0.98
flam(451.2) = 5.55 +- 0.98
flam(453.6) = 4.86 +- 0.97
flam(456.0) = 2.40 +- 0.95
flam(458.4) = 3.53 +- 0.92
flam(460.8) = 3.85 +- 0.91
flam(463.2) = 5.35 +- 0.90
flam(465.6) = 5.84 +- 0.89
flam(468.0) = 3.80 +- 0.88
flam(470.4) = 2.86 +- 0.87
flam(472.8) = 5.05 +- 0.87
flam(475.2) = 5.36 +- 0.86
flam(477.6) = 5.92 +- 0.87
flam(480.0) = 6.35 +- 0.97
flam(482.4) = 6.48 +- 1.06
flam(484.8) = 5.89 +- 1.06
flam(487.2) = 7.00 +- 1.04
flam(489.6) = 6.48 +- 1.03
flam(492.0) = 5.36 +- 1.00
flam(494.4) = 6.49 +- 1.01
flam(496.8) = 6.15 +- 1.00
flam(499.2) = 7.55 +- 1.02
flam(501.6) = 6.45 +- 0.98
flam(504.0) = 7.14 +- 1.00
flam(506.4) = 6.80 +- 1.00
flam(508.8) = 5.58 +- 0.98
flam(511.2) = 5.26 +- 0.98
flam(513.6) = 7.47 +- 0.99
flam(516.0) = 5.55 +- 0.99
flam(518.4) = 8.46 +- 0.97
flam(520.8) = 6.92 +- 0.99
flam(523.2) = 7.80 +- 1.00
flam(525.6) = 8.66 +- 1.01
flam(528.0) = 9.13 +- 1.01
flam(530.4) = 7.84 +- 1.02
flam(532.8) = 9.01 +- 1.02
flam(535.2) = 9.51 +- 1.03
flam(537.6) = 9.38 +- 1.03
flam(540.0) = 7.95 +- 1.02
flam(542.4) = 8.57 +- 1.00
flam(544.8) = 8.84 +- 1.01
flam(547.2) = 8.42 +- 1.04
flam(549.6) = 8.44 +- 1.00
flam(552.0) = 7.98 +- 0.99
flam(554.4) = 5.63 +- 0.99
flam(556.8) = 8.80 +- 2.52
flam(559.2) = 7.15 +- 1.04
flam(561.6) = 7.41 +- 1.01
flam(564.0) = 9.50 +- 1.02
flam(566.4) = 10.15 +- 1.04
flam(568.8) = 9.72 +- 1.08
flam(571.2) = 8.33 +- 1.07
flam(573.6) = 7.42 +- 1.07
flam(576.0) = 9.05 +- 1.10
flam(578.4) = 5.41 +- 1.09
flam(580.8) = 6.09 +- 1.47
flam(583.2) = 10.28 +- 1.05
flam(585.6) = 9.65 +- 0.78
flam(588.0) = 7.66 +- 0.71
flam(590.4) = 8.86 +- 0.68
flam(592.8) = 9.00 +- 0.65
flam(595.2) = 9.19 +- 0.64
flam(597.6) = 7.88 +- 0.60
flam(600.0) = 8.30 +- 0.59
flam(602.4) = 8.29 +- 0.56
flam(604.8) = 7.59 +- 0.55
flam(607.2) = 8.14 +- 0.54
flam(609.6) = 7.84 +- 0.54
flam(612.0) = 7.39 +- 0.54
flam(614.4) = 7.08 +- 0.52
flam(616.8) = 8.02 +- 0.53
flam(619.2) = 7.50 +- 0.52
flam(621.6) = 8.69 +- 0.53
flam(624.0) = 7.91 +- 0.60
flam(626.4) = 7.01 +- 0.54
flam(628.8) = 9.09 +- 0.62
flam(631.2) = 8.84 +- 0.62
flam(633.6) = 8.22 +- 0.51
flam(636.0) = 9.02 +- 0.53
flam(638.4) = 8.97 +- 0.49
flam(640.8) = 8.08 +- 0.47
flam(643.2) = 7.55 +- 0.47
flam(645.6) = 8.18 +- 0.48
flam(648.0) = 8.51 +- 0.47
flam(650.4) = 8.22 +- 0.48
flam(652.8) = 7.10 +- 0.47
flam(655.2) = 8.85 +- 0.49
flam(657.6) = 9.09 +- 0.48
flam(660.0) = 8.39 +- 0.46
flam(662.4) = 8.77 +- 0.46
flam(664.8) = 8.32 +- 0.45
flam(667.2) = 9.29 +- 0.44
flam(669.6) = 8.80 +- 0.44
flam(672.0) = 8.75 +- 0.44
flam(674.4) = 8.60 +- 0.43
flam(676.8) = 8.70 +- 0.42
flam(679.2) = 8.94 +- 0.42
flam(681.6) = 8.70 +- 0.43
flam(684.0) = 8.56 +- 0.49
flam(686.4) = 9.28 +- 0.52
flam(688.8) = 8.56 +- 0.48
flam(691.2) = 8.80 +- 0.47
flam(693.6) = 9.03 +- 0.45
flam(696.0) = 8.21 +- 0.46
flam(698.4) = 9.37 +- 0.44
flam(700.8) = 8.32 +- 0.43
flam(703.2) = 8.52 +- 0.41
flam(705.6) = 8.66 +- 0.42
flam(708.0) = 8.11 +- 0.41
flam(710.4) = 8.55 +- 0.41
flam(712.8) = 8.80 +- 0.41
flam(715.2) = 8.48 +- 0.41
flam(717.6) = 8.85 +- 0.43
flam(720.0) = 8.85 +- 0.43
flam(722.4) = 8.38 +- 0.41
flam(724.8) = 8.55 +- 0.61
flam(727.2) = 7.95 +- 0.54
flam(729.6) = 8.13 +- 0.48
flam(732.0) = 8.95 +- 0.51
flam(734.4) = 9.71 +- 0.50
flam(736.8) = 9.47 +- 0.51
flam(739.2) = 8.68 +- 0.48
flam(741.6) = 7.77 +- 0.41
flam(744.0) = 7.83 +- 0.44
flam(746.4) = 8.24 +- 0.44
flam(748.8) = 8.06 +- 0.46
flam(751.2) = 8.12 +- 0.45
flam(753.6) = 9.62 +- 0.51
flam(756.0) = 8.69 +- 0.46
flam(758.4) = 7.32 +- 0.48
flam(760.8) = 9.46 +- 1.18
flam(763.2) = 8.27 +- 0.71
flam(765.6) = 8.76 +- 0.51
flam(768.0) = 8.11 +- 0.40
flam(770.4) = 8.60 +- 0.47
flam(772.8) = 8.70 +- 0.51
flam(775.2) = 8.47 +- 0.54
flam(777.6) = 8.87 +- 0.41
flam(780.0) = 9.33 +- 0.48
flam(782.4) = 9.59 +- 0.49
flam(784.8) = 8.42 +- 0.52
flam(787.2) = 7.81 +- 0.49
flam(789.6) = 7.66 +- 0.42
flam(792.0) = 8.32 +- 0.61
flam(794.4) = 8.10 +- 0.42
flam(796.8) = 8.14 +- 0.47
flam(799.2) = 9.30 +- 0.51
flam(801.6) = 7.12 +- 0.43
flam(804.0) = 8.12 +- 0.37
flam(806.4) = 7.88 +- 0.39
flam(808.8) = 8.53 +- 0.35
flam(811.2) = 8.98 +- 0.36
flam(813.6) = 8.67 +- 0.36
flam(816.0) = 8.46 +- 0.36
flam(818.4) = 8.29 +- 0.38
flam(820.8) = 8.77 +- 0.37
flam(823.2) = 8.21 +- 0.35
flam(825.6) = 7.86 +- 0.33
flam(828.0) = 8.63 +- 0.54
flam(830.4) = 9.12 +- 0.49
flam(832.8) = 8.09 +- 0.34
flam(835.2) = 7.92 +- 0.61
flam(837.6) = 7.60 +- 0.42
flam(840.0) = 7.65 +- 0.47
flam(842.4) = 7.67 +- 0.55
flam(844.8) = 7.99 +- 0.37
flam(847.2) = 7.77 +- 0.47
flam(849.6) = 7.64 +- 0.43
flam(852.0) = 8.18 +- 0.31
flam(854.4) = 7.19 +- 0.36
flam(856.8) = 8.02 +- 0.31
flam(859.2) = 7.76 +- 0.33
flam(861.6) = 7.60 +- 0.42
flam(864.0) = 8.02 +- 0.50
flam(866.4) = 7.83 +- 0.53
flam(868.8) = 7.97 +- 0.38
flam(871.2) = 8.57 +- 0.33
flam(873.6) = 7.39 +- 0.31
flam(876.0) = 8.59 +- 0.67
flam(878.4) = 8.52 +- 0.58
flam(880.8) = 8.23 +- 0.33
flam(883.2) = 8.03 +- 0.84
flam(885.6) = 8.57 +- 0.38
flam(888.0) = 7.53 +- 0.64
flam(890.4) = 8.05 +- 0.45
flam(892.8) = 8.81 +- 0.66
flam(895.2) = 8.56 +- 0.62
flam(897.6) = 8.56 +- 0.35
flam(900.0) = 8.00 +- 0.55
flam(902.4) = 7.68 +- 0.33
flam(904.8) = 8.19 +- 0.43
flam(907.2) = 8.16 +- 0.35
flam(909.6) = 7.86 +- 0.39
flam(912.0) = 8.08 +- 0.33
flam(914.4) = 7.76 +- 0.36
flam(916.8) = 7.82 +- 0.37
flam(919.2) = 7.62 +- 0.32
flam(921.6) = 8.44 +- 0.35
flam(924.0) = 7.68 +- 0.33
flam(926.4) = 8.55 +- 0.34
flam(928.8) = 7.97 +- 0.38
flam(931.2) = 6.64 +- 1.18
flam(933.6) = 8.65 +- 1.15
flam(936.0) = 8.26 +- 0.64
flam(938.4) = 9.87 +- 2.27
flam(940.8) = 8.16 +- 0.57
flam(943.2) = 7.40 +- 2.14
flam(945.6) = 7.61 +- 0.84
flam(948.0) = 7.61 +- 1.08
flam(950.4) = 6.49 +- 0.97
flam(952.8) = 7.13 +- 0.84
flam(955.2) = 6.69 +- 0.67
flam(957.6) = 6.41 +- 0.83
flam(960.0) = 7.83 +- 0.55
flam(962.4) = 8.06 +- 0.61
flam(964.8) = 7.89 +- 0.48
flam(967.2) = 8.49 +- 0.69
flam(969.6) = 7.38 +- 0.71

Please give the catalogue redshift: 0.19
